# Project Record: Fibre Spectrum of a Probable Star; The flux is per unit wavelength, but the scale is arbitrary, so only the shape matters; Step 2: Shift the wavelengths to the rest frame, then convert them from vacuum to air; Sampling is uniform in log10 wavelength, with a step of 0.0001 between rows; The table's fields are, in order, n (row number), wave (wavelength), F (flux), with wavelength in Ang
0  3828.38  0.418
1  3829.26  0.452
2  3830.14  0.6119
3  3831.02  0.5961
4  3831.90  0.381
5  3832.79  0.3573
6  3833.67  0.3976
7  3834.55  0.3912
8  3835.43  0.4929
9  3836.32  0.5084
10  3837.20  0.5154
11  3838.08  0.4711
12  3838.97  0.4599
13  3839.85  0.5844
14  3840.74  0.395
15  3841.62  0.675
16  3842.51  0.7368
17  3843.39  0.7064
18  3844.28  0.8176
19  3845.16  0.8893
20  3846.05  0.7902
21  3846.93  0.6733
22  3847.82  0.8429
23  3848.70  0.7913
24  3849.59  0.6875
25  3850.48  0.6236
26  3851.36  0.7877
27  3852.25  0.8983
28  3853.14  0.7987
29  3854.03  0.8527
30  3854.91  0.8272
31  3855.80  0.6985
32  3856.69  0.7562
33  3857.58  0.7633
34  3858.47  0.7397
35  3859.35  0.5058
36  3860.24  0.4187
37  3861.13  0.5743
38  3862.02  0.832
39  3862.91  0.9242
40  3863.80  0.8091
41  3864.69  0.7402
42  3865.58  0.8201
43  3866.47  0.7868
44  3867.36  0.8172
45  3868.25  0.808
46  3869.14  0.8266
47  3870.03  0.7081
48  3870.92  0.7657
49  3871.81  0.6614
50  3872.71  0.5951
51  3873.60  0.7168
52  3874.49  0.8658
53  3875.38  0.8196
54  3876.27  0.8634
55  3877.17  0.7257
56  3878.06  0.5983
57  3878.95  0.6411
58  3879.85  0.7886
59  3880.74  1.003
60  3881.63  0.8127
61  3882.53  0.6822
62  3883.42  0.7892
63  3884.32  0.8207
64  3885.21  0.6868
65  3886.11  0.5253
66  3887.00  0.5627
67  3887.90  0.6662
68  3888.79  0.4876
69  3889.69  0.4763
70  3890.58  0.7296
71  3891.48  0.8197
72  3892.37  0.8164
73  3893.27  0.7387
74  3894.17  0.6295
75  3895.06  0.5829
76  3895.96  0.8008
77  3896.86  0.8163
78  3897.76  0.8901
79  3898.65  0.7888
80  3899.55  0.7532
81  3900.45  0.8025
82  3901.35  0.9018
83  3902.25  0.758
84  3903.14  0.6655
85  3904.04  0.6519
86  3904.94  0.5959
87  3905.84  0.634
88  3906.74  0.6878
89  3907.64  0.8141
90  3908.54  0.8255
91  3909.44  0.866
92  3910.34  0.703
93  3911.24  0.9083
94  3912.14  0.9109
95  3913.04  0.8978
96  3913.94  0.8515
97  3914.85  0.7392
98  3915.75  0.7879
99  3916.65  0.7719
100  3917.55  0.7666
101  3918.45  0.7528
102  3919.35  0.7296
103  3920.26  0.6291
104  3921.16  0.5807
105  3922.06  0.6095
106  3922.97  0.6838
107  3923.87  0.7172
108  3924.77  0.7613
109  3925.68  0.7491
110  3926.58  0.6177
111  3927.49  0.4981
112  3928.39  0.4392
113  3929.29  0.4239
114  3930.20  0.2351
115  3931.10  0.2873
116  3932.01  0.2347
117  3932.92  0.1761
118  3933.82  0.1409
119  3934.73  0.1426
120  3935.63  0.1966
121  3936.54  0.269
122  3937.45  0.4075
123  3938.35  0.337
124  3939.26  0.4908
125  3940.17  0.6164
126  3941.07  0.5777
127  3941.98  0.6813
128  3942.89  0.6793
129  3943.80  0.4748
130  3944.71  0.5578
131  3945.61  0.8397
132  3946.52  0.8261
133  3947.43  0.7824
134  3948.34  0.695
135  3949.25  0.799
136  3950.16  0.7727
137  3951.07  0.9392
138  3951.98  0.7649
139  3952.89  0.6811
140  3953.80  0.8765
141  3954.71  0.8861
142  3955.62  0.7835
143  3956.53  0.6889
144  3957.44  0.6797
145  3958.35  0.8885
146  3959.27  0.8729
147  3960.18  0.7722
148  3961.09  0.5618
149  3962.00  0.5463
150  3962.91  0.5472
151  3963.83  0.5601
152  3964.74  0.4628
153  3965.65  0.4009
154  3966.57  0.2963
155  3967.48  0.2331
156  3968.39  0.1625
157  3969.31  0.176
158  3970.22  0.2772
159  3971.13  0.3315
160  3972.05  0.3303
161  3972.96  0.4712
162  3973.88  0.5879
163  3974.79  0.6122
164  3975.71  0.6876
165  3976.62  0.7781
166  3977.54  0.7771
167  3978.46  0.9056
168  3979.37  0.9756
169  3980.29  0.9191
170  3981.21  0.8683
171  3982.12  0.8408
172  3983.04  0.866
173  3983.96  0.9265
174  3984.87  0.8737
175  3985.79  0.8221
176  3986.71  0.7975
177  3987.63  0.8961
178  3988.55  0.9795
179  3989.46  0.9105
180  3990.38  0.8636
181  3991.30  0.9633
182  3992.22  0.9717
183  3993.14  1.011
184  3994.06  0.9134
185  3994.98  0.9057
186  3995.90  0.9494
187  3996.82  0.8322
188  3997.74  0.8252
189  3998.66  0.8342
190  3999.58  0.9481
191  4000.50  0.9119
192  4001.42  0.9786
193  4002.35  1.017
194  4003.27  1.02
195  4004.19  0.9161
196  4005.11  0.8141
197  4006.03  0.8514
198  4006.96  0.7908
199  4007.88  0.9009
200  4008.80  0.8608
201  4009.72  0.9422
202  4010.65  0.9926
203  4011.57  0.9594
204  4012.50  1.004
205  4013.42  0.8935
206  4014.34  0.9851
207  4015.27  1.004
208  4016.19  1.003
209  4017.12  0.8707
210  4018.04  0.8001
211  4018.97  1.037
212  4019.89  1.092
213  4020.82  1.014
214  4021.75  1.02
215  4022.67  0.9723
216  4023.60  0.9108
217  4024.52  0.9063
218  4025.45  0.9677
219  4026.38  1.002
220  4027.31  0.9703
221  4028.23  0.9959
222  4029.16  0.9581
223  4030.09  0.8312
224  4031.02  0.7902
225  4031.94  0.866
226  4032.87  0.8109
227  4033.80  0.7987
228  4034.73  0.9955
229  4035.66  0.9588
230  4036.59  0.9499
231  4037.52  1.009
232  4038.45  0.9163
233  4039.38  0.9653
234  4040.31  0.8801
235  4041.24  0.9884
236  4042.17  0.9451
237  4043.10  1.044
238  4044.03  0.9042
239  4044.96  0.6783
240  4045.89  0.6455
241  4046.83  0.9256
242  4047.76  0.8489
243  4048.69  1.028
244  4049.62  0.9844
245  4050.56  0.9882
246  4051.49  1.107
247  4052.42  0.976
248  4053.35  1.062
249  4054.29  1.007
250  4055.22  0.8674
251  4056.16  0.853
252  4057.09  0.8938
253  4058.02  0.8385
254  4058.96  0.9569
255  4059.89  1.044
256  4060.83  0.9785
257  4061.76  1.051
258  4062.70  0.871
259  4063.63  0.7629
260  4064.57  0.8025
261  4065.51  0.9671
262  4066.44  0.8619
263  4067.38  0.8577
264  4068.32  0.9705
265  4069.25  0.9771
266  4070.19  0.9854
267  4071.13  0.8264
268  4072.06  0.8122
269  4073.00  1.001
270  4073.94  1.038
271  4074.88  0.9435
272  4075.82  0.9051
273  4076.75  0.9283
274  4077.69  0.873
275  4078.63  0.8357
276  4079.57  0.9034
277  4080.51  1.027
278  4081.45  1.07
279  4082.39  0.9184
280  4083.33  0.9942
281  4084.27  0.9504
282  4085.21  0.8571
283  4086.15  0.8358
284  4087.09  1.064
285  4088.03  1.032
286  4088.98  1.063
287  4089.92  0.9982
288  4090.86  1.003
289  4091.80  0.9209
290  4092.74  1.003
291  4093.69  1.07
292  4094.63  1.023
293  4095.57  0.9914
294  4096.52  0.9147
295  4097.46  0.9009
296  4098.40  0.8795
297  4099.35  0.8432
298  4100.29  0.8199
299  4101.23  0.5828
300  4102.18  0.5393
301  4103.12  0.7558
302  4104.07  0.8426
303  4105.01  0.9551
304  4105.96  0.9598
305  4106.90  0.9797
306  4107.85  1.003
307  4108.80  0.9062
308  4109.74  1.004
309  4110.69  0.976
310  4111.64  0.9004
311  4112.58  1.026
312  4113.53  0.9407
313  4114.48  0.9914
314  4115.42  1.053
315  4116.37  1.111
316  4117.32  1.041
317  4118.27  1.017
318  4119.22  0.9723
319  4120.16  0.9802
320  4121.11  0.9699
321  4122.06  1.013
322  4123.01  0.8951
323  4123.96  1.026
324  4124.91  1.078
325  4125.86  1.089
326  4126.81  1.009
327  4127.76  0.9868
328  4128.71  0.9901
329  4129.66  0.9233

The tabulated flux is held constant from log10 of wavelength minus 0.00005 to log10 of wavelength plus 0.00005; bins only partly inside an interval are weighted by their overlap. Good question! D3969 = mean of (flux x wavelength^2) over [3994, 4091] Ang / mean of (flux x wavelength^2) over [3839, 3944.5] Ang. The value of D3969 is 1.5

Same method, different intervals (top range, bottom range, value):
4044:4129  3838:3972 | 1.55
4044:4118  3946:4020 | 1.24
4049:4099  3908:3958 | 1.61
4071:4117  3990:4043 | 1.04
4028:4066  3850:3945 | 1.48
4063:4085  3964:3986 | 1.60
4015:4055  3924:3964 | 1.67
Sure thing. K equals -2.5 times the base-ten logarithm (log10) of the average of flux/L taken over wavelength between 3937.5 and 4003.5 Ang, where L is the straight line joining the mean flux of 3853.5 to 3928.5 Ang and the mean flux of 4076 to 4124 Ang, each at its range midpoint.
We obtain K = 0.13 mag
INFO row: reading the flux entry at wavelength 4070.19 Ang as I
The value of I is 0.9854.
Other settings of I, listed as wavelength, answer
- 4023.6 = 0.9108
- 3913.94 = 0.8515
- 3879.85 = 0.7886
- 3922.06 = 0.6095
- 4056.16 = 0.853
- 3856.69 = 0.7562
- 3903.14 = 0.6655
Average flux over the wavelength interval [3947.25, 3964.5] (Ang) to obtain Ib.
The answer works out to 0.738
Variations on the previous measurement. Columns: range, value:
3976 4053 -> 0.92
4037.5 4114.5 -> 0.927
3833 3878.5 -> 0.7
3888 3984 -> 0.642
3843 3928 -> 0.74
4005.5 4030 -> 0.948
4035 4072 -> 0.927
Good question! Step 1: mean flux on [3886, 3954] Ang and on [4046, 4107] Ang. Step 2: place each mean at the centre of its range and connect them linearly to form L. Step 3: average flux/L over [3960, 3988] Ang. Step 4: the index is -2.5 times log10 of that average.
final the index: 0.20 mag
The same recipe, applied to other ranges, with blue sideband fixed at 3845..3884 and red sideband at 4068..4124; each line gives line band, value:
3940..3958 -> 0.13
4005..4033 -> -0.06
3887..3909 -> 0.09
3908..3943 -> 0.35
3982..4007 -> -0.05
